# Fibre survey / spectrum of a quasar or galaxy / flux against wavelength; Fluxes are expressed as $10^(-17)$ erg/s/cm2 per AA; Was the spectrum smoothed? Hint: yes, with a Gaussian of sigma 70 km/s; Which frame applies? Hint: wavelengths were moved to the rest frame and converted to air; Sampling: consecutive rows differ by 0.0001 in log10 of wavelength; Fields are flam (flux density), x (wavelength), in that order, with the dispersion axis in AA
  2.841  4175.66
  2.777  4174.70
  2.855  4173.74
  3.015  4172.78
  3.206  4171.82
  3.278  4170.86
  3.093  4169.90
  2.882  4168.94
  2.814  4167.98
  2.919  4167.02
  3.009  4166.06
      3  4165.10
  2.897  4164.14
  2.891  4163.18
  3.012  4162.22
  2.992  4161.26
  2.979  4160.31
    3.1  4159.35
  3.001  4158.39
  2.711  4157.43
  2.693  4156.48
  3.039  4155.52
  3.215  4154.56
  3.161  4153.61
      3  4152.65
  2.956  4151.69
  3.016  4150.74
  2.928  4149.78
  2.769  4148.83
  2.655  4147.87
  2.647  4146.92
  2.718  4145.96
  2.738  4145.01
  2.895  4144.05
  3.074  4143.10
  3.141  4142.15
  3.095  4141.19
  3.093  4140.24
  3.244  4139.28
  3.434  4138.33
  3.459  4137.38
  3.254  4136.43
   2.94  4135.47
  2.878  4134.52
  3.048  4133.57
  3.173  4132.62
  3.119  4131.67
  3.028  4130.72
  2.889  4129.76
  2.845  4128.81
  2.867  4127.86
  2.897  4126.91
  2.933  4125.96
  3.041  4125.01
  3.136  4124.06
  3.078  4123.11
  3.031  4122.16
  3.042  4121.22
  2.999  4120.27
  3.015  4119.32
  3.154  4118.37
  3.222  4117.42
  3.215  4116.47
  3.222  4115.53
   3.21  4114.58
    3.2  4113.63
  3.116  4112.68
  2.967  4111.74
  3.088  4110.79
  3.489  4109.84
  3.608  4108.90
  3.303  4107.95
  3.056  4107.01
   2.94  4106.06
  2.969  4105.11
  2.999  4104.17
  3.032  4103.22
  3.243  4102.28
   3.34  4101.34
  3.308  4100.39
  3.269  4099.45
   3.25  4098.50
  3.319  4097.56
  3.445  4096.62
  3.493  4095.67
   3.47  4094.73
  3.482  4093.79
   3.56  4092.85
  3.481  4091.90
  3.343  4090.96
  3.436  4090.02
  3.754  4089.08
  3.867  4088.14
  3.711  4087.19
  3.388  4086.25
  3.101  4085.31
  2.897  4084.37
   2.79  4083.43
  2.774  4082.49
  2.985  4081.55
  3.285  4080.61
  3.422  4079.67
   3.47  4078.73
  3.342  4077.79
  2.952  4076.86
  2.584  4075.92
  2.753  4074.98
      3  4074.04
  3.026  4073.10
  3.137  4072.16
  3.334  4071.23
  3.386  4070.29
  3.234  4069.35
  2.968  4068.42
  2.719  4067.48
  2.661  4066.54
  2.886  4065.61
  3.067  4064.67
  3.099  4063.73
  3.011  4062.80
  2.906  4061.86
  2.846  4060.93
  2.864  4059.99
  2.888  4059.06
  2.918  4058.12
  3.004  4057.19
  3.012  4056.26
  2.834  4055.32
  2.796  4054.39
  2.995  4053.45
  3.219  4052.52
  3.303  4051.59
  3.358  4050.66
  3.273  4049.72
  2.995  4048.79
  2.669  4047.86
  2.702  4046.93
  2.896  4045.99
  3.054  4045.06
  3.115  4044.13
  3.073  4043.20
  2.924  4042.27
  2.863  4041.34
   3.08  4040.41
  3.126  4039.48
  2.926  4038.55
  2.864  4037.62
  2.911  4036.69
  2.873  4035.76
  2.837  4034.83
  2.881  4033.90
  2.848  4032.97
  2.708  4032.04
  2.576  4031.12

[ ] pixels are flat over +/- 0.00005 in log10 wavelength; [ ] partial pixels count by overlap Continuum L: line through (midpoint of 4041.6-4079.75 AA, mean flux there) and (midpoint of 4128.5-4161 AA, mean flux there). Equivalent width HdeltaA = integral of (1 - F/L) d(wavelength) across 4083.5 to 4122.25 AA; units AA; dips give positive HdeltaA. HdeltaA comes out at -3.4 AA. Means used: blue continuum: 3.01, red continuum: 3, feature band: 3.27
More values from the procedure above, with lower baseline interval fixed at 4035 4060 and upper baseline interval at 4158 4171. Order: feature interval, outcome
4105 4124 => -1.1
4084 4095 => -1.8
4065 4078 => 0.0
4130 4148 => -0.3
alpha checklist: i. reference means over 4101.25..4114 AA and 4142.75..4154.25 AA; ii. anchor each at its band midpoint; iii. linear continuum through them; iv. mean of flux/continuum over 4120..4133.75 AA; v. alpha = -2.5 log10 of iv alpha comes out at 0.01 mag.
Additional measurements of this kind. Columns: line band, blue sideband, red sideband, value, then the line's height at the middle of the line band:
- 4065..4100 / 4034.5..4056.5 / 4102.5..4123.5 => -0.05 mag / 3.07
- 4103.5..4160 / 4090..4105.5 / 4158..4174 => 0.04 mag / 3.16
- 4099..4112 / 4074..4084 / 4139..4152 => -0.07 mag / 2.99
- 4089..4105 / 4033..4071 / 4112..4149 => -0.11 mag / 3.01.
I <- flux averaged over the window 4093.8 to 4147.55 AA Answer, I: 3.12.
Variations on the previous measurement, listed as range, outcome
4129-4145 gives 3.09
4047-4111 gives 3.15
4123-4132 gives 2.98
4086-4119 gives 3.31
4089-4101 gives 3.42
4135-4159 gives 2.99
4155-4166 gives 2.94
